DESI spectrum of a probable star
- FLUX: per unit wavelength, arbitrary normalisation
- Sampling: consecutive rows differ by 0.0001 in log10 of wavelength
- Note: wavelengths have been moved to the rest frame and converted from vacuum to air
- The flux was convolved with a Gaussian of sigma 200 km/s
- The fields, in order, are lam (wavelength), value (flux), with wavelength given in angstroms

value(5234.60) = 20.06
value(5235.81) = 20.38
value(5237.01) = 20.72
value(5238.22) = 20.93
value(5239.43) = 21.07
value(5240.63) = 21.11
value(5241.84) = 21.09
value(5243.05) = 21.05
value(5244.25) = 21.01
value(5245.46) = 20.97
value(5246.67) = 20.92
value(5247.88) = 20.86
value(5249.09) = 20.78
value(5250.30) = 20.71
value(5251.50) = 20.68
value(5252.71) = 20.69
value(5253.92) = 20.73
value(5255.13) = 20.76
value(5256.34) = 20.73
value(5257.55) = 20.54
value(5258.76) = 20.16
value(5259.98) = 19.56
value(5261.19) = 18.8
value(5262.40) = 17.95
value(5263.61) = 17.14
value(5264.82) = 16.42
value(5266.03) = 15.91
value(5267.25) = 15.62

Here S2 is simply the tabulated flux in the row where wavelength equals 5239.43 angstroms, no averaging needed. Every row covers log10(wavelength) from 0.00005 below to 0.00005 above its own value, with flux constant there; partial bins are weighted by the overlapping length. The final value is 21.07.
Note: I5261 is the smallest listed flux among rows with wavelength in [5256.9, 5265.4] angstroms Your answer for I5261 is 16.42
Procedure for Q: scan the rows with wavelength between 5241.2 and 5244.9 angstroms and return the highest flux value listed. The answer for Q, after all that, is 21.09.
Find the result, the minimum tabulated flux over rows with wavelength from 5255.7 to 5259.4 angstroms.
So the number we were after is 20.16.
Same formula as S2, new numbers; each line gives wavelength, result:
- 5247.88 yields 20.86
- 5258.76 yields 20.16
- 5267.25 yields 15.62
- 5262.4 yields 17.95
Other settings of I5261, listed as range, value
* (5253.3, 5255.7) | 20.73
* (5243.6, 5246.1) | 20.97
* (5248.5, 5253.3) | 20.68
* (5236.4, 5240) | 20.72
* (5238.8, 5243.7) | 21.05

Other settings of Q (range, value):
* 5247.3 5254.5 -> 20.86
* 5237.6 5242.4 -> 21.11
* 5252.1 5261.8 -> 20.76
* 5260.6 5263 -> 18.8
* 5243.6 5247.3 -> 21.01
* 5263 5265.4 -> 17.14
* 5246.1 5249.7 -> 20.92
